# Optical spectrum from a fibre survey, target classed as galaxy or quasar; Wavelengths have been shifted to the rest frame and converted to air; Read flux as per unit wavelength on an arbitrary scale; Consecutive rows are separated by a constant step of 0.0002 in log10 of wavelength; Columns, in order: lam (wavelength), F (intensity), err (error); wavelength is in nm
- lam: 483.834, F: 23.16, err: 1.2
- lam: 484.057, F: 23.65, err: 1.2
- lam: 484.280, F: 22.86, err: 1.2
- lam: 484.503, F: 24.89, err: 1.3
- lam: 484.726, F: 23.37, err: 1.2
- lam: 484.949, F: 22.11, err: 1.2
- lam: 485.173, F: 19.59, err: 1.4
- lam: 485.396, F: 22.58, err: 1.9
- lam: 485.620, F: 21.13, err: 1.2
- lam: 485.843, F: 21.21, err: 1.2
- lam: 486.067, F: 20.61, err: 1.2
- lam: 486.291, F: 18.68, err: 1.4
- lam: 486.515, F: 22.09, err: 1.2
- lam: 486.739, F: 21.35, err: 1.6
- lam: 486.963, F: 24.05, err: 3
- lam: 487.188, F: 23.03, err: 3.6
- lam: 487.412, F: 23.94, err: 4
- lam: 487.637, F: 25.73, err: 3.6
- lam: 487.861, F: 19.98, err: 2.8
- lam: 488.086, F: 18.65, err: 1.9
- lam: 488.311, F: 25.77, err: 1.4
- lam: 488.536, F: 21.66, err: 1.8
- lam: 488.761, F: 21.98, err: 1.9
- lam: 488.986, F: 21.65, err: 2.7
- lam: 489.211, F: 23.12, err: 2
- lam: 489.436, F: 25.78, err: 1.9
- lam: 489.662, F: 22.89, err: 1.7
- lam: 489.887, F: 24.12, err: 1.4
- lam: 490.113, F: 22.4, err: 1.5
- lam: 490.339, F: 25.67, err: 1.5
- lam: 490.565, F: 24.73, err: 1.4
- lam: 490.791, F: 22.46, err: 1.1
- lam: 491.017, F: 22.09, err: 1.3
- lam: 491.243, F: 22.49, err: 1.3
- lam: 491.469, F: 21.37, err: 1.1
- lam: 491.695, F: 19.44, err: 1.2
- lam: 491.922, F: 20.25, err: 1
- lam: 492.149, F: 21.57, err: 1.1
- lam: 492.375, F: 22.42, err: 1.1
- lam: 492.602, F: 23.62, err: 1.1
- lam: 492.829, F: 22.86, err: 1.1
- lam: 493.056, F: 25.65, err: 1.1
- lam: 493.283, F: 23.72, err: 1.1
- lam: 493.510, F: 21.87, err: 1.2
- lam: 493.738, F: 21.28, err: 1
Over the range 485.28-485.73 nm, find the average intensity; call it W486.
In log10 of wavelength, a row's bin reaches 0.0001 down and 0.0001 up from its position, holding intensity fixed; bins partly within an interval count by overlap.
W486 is 21.8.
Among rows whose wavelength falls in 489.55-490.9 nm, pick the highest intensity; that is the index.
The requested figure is 25.67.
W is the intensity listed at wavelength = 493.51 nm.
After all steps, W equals 21.87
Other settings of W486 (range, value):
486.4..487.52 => 22.9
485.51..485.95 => 21.2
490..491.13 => 23.5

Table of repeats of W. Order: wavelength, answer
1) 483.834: 23.16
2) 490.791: 22.46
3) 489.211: 23.12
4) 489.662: 22.89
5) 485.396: 22.58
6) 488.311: 25.77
